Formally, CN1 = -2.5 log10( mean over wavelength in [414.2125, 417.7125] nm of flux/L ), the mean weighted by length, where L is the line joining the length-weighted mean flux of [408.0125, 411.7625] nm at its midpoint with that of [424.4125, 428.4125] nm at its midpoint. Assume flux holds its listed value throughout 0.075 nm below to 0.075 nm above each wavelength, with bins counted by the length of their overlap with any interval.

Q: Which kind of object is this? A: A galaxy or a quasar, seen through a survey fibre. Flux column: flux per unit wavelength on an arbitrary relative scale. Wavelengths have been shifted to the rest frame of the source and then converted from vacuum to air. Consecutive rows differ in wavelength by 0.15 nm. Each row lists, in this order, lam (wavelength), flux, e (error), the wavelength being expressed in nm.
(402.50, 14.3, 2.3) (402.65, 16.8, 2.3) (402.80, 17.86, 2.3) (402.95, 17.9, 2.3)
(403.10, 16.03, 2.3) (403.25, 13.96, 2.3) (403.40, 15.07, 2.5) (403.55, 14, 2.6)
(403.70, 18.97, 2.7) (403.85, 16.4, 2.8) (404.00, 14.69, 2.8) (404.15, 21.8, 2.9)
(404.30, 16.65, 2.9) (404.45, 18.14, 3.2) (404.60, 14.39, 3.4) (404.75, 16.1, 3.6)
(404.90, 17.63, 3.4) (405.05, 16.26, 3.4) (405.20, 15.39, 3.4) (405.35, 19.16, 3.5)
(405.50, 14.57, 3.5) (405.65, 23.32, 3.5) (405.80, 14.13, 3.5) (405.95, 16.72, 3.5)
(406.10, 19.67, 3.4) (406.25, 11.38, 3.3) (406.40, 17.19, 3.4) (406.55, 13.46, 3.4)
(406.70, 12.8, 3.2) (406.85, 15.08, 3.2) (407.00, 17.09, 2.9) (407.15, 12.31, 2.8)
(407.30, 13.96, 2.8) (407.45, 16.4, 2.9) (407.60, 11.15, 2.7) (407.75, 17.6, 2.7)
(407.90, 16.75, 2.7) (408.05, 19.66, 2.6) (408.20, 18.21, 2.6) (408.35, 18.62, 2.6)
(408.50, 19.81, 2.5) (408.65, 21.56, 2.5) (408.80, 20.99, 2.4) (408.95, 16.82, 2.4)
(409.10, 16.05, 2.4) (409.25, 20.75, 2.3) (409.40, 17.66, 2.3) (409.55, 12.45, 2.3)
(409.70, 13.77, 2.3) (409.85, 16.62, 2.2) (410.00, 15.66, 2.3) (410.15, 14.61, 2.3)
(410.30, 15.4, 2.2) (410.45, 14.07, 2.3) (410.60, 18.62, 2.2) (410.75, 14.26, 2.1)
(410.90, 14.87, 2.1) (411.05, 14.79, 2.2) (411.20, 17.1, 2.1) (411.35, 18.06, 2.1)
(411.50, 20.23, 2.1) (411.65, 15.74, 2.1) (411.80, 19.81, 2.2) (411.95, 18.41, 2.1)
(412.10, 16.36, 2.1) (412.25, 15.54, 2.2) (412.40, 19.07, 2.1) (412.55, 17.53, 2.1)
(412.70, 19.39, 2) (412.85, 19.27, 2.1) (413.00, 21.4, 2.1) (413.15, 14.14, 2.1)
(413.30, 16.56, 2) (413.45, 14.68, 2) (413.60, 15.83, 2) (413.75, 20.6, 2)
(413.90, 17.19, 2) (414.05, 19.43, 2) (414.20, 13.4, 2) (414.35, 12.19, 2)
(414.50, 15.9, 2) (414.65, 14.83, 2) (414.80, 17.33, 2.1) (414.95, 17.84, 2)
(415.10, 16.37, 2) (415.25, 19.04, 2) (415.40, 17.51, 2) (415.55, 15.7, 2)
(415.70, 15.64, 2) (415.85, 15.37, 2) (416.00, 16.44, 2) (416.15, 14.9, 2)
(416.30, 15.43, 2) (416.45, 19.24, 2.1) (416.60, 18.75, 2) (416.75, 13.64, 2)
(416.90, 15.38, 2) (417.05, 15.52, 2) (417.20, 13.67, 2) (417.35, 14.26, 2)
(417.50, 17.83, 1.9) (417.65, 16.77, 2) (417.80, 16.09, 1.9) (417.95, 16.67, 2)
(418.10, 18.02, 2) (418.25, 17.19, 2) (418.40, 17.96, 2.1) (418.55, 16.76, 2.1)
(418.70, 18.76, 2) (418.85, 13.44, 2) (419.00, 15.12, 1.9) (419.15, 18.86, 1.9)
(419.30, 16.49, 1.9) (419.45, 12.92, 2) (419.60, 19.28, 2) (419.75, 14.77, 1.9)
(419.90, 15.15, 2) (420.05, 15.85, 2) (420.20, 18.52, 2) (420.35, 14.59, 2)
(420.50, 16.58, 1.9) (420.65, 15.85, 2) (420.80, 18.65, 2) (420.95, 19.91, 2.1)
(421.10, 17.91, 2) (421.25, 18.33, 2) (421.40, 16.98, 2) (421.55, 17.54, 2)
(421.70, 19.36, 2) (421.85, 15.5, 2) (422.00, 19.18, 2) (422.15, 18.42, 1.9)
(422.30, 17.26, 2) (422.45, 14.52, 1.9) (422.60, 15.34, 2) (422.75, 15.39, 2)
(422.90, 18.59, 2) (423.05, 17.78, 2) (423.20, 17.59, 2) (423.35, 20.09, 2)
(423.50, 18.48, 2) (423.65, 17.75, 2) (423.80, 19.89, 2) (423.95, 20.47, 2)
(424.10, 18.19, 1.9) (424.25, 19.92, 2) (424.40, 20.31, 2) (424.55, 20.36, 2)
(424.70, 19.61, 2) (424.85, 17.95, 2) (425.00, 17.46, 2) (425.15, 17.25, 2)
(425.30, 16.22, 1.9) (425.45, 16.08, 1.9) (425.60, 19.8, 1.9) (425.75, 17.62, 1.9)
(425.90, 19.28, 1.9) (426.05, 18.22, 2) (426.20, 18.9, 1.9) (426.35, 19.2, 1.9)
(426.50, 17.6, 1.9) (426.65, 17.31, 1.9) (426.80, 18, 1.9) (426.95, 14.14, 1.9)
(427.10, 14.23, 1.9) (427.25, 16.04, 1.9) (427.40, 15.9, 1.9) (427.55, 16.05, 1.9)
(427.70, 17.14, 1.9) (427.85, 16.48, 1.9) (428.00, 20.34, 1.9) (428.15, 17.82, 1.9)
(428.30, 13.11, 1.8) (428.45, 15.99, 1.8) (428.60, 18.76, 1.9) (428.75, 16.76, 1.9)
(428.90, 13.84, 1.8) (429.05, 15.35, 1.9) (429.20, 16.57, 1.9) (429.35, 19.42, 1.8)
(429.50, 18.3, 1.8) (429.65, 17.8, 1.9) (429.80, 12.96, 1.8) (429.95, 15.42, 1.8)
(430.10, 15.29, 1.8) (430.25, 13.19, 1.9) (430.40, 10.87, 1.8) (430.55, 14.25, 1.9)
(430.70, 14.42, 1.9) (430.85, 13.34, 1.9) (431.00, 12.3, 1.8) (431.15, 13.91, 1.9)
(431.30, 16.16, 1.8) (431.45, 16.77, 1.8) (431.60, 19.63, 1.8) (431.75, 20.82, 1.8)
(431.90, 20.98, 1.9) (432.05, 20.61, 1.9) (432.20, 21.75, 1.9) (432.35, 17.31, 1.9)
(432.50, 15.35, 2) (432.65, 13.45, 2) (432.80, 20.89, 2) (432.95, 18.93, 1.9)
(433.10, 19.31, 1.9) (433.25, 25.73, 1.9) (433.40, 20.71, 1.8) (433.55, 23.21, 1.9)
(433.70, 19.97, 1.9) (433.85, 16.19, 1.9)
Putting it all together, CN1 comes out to 0.08 mag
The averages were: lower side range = 17.1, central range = 16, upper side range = 17.4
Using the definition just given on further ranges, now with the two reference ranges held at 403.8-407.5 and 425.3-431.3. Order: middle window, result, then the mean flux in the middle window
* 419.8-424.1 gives -0.09 mag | 17.5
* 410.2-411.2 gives 0.05 mag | 15.4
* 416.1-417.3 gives 0.03 mag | 15.8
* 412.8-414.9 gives -0.03 mag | 16.6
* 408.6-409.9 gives -0.07 mag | 17.3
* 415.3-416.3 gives 0.02 mag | 16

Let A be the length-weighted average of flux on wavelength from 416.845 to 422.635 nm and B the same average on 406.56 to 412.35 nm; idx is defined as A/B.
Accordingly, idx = 1.0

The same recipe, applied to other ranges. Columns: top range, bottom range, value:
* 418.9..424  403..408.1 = 1.07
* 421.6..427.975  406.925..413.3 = 1.05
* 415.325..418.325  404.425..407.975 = 1.02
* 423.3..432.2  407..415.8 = 1.02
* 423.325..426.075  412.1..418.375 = 1.12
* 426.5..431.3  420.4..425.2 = 0.87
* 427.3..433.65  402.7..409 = 1.03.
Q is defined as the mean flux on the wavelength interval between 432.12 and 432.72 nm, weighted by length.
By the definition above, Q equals 17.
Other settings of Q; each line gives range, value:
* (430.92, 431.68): 15.8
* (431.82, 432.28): 21.1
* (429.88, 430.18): 15.3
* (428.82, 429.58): 16.7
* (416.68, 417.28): 14.6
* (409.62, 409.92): 15.1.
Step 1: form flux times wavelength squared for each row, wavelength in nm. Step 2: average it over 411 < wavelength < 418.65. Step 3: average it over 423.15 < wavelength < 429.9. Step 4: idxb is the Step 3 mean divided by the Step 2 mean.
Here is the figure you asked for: 1.10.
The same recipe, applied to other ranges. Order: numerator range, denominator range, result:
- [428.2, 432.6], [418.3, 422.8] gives 1.01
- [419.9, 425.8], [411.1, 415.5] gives 1.08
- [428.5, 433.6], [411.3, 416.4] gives 1.10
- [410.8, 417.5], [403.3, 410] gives 1.04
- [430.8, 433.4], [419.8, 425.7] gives 1.07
